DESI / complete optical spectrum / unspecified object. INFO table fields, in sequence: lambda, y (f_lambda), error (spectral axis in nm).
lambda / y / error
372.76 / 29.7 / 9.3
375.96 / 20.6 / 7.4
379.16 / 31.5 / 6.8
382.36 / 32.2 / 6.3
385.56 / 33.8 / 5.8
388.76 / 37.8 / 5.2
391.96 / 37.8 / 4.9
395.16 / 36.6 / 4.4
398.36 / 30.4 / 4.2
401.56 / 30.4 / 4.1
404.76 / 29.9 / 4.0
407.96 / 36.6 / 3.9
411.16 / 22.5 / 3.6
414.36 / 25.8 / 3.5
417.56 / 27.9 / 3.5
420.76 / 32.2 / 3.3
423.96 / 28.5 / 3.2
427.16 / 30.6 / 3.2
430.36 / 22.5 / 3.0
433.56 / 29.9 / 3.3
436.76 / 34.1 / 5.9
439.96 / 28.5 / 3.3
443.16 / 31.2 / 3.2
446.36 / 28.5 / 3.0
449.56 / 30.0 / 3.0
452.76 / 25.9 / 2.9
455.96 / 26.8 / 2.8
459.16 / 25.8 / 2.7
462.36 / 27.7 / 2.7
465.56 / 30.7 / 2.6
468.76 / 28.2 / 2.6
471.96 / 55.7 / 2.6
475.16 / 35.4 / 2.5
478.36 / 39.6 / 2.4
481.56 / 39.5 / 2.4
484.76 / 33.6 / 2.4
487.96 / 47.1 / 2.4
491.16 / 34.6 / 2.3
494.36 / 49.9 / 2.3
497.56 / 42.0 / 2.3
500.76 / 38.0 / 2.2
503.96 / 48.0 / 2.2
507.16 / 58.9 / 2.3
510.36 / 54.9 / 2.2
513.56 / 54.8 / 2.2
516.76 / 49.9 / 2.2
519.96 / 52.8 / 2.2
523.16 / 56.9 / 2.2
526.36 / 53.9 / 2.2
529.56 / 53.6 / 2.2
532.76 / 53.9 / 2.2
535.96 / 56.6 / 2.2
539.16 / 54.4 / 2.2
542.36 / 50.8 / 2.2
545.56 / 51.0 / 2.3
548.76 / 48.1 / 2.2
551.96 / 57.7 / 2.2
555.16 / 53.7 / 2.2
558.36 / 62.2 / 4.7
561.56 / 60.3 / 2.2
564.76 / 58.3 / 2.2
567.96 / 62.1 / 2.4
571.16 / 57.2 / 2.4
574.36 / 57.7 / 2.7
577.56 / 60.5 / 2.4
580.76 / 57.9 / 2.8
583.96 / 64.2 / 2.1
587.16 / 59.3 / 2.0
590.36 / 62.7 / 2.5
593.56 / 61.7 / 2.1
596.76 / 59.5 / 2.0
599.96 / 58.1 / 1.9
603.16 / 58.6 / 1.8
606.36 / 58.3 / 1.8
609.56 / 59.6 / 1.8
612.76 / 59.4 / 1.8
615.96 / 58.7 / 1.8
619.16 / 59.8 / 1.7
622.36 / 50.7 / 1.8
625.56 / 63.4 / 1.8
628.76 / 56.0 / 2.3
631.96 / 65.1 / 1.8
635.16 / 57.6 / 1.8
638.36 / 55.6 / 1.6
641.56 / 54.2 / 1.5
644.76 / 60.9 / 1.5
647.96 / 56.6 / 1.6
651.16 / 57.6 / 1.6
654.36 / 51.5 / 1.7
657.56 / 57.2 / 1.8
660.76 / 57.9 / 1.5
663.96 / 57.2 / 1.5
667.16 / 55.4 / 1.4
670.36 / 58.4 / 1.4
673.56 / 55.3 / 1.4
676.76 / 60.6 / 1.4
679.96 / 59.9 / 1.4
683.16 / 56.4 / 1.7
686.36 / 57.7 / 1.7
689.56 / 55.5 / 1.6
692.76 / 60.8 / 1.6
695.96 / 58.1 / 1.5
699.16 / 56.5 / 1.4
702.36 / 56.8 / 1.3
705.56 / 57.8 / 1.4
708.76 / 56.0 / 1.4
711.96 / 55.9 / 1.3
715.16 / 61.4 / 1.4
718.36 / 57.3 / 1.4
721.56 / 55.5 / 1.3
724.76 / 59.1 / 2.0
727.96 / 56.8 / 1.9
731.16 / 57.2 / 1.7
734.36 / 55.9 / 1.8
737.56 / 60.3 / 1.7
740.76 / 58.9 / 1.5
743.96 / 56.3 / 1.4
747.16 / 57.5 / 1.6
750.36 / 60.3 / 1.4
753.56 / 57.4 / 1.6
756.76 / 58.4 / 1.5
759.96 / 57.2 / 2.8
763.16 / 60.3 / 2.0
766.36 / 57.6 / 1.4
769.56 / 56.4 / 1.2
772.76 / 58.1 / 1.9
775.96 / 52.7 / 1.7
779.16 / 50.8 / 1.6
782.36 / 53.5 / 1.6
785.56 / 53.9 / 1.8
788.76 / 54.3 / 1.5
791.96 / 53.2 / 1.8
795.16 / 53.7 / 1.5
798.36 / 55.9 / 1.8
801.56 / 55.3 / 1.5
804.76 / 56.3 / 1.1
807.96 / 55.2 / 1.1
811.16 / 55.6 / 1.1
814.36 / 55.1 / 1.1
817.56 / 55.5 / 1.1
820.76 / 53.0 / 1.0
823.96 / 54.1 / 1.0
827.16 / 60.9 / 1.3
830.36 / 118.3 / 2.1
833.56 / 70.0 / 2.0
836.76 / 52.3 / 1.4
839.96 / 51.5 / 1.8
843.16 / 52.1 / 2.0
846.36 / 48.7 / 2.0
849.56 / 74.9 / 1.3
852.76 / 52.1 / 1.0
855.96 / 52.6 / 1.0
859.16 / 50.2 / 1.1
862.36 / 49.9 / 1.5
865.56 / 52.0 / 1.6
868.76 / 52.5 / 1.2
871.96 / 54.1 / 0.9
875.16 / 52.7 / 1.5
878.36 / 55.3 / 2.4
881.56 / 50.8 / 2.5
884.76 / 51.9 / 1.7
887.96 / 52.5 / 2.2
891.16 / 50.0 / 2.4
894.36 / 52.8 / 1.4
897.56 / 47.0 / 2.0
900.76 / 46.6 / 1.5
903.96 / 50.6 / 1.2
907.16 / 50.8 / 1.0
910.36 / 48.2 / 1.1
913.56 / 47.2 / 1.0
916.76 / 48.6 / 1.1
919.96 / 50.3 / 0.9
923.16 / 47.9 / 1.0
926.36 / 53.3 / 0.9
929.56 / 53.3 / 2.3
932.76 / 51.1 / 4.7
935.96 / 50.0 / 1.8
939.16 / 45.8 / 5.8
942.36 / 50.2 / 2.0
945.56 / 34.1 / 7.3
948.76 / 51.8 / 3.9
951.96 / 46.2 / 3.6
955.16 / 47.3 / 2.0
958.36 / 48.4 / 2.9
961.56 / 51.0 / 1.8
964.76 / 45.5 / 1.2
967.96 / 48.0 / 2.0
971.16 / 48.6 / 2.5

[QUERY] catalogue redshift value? 0.264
